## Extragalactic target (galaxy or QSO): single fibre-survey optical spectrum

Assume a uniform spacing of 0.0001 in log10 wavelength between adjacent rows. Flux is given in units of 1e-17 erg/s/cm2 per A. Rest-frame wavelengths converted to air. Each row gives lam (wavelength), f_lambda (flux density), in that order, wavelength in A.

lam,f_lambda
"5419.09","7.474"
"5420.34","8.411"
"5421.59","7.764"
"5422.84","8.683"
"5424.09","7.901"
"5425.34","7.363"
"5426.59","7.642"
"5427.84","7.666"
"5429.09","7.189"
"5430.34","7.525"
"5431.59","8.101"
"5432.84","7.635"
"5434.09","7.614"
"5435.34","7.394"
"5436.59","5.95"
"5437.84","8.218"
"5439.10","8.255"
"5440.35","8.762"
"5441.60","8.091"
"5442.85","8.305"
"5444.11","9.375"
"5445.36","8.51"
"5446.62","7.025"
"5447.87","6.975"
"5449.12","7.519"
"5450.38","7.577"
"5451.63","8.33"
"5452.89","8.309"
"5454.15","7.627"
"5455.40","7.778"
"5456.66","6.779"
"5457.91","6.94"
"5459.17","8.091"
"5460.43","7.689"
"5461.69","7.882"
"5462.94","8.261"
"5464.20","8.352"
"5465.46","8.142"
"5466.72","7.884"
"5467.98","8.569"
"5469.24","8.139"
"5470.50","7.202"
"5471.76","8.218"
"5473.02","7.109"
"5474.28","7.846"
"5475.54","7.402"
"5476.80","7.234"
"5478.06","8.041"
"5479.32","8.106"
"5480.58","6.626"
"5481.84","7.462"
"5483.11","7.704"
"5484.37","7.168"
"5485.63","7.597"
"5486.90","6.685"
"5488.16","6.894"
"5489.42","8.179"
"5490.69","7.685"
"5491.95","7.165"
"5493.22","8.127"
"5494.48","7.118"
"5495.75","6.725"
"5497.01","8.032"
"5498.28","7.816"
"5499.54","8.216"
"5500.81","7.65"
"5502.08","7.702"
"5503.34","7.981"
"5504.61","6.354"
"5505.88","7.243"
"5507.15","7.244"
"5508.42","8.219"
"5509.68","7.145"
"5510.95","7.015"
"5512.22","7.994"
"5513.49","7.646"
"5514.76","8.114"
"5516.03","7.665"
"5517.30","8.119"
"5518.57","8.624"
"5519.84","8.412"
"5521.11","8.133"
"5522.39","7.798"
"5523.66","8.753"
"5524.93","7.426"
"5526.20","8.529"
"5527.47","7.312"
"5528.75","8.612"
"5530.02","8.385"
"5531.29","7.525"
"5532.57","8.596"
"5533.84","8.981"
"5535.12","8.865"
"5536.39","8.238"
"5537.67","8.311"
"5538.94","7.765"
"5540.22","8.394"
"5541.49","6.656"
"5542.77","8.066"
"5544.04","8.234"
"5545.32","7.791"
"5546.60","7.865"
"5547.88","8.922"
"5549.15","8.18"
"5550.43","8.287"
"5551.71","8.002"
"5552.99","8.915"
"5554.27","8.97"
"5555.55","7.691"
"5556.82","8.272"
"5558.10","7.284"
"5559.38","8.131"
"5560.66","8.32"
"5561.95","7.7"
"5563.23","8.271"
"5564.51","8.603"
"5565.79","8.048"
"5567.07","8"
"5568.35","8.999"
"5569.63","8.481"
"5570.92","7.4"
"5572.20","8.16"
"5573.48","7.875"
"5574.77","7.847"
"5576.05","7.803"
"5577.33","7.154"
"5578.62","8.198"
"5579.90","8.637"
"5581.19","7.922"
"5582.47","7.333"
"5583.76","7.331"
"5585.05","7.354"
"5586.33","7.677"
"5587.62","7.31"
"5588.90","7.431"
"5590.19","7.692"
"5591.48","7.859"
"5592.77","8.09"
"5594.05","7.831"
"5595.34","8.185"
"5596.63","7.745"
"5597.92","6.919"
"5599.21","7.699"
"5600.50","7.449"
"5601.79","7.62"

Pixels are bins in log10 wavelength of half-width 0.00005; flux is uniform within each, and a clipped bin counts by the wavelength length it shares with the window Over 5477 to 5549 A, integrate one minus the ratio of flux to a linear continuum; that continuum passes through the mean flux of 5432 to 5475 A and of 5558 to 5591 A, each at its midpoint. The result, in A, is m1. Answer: 0.4 A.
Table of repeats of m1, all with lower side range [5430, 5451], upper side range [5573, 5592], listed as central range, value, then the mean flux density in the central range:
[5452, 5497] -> 0.9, 7.63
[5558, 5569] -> -0.7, 8.19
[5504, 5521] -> 0.1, 7.69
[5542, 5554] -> -0.8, 8.25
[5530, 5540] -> -0.8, 8.33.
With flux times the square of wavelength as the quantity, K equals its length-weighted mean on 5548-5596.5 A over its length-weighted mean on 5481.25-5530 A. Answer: 1.06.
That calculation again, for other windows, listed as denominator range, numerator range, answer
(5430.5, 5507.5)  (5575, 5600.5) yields 1.05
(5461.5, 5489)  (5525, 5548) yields 1.09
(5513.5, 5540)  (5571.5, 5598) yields 0.97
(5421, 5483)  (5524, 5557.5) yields 1.09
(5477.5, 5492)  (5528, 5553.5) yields 1.13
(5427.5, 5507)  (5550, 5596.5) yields 1.08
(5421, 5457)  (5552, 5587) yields 1.08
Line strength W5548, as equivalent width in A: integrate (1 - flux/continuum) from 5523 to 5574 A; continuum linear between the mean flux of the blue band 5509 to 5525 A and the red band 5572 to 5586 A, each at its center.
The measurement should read -2.1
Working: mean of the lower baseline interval 7.93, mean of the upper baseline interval 7.77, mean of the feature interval 8.17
